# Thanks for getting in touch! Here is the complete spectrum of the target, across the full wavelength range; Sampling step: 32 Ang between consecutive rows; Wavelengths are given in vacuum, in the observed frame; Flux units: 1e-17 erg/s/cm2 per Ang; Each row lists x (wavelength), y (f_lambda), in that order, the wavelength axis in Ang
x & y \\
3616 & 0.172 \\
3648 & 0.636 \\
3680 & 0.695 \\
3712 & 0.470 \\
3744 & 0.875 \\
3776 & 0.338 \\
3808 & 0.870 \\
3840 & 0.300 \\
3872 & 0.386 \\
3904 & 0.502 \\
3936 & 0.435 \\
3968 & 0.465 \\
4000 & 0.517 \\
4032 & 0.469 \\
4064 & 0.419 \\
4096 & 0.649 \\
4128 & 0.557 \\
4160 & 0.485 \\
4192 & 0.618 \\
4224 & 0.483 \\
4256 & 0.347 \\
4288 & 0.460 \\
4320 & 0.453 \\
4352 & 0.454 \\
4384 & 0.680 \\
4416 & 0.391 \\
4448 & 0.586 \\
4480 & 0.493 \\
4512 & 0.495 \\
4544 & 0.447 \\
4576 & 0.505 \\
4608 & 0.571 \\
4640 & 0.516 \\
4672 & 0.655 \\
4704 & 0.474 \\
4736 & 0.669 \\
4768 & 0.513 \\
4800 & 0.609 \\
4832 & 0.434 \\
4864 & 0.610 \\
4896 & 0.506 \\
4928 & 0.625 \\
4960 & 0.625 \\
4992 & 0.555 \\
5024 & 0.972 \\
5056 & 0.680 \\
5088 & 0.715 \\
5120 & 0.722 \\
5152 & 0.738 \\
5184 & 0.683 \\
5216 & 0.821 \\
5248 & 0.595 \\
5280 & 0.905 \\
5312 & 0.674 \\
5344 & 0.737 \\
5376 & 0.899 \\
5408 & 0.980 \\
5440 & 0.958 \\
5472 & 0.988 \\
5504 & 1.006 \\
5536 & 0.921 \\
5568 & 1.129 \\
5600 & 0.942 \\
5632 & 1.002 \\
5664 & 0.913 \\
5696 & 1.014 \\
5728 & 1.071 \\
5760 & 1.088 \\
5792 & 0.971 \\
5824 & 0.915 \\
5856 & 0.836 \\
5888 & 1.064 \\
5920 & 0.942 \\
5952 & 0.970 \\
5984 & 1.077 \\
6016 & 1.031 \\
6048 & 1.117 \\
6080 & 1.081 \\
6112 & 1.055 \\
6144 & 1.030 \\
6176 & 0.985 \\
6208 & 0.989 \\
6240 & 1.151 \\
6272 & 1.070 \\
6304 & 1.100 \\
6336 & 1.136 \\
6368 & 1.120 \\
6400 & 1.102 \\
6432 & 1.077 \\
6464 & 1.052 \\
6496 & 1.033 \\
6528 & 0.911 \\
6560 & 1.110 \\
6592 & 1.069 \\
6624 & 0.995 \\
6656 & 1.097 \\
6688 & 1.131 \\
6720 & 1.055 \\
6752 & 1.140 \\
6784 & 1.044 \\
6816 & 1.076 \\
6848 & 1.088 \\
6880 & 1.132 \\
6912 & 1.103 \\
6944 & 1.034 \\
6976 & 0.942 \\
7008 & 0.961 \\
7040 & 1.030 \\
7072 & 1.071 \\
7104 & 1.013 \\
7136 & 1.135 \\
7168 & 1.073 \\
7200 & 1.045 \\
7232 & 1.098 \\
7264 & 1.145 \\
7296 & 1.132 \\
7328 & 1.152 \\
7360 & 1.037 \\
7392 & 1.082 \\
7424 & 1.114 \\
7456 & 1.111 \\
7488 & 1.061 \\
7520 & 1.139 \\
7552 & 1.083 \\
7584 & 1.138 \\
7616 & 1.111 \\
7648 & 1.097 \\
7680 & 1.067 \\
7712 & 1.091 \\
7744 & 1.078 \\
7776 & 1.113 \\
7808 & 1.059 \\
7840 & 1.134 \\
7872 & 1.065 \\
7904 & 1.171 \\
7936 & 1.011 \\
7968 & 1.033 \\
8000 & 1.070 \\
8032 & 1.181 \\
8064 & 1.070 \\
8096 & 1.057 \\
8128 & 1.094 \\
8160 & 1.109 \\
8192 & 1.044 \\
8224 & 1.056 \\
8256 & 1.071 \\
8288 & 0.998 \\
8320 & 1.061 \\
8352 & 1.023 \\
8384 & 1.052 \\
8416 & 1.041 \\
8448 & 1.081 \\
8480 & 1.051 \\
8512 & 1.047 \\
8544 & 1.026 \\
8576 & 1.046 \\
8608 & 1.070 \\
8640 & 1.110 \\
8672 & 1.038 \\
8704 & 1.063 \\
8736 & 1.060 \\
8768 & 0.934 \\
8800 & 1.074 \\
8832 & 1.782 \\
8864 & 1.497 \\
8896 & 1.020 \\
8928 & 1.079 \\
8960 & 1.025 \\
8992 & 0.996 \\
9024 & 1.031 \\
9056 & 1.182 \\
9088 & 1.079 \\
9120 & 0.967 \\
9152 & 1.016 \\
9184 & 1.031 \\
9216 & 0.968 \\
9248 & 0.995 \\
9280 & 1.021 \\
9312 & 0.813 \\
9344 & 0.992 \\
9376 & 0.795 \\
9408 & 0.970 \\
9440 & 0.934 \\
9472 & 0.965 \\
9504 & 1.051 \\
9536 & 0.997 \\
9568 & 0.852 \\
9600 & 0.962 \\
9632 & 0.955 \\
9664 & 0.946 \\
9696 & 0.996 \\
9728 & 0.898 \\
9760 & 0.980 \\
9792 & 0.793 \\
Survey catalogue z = 0.35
